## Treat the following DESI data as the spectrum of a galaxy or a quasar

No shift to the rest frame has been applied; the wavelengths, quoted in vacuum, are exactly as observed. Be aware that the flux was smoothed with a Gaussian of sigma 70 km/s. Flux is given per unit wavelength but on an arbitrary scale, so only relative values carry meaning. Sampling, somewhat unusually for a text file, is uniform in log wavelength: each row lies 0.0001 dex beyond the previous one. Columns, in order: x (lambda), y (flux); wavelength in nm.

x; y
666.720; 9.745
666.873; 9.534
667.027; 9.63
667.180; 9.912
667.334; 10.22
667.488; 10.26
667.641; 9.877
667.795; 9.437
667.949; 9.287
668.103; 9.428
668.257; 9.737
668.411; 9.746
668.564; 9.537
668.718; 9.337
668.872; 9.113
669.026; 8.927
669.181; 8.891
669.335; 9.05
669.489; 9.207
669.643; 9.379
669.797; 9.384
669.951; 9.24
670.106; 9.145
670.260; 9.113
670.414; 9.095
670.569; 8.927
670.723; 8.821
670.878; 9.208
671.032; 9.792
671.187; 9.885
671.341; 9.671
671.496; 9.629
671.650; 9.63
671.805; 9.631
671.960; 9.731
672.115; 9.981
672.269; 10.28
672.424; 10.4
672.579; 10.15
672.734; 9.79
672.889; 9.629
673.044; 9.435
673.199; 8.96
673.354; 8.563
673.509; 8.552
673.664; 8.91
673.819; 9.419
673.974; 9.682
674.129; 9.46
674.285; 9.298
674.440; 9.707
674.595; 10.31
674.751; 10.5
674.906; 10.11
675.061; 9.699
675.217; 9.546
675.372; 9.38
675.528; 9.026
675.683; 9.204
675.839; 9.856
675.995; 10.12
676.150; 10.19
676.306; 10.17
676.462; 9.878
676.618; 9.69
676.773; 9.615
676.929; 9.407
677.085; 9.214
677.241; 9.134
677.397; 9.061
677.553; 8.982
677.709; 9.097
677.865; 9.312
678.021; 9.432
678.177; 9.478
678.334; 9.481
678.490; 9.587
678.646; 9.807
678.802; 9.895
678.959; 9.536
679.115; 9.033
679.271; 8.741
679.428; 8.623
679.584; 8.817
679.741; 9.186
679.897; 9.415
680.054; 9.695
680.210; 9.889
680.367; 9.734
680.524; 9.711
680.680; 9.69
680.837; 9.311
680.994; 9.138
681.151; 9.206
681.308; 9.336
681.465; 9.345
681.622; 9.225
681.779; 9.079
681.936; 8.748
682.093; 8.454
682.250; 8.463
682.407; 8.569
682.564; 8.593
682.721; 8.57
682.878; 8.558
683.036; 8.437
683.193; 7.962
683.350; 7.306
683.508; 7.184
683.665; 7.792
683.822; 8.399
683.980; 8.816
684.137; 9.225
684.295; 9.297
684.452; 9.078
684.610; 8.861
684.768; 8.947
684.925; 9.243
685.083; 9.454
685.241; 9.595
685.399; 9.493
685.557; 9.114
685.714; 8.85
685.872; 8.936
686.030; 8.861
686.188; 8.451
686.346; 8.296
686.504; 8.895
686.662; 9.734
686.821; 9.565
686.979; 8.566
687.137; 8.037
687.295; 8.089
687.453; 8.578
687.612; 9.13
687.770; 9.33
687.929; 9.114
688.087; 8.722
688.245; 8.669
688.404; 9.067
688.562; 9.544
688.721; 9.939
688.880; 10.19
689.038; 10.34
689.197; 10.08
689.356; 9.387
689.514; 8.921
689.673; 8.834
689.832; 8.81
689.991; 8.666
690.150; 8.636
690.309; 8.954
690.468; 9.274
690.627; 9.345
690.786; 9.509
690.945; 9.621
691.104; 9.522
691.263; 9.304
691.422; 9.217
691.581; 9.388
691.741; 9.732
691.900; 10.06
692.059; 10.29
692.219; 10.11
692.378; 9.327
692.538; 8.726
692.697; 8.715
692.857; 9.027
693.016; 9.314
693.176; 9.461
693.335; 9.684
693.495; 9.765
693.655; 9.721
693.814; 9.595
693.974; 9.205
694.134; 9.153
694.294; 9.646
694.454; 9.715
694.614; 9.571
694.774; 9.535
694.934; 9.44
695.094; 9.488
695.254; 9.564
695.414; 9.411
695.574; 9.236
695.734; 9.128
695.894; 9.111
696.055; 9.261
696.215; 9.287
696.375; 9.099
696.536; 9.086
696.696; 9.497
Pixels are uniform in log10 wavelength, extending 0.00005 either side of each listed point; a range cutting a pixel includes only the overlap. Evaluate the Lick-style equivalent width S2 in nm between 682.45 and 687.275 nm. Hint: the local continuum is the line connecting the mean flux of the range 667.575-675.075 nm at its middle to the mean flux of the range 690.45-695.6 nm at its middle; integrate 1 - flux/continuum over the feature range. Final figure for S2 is 0.38 nm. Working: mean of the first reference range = 9.48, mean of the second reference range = 9.48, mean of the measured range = 8.73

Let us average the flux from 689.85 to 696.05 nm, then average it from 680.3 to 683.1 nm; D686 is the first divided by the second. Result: 1.04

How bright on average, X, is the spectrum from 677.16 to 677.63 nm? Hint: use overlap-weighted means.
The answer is 9.06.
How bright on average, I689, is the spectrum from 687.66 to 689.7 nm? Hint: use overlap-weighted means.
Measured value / 9.41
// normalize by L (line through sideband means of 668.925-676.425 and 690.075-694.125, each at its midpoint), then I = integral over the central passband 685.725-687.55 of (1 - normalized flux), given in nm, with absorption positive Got 0.14 nm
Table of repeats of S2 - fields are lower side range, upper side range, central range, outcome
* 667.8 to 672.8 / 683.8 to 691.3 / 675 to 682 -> -0.09 nm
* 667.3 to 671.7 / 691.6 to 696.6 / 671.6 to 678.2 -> -0.11 nm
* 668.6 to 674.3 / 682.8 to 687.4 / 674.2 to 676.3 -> -0.13 nm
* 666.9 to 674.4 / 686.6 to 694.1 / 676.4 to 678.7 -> 0.00 nm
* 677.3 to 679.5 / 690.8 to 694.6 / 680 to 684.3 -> 0.23 nm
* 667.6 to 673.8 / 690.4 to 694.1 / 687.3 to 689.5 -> 0.03 nm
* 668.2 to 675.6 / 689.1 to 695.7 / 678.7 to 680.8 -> 0.01 nm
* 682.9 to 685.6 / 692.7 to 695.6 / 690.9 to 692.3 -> -0.06 nm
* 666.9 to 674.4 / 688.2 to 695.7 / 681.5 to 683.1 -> 0.13 nm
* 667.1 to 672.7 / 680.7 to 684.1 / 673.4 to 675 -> -0.06 nm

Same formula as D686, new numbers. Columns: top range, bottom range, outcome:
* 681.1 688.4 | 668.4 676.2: 0.93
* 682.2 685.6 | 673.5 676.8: 0.90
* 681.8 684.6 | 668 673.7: 0.90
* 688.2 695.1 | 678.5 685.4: 1.05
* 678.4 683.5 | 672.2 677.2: 0.94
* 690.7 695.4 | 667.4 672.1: 1.01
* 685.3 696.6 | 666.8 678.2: 0.97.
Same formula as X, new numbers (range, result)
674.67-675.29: 9.96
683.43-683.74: 7.49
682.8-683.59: 7.88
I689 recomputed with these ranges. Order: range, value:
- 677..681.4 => 9.34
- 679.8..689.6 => 9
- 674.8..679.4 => 9.5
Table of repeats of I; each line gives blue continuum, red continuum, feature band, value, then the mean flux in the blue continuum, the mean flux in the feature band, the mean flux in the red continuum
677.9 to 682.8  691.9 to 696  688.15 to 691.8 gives 0.02 nm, 9.22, 9.34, 9.45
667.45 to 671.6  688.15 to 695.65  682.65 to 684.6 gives 0.21 nm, 9.37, 8.4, 9.42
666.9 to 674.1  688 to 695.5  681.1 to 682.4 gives 0.07 nm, 9.47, 8.95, 9.41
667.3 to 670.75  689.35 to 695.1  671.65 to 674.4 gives -0.05 nm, 9.35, 9.53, 9.37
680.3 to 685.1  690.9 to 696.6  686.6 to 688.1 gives 0.03 nm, 8.82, 8.88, 9.43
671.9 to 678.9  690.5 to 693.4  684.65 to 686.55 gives 0.10 nm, 9.58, 9.01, 9.46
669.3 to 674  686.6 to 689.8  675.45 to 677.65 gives -0.04 nm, 9.43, 9.53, 9.18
